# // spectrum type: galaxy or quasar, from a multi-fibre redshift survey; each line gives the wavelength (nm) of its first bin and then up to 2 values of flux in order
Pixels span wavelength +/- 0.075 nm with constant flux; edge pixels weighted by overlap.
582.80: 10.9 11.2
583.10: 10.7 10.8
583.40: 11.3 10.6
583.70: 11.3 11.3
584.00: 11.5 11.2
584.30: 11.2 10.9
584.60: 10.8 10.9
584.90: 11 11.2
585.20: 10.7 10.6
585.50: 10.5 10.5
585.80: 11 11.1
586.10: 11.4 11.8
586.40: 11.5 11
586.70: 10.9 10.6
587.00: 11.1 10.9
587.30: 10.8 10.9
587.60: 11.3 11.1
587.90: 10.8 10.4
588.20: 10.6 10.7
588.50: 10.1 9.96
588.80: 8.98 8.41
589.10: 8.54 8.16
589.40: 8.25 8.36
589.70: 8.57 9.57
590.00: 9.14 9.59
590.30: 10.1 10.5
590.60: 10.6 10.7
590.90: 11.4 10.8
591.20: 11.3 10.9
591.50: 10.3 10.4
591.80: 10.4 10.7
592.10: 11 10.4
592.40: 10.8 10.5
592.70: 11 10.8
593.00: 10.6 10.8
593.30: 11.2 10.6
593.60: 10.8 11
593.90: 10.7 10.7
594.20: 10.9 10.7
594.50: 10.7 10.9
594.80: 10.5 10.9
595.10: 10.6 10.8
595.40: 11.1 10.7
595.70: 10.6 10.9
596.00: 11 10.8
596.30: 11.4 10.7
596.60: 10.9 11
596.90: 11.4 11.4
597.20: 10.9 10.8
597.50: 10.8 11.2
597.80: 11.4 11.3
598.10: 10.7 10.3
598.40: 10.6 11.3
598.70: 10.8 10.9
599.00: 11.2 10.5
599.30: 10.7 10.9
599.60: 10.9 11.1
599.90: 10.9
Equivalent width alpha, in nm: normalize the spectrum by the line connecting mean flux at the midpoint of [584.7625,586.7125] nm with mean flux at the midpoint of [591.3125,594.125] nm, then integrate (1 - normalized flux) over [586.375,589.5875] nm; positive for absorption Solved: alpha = 0.226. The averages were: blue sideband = 11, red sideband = 10.7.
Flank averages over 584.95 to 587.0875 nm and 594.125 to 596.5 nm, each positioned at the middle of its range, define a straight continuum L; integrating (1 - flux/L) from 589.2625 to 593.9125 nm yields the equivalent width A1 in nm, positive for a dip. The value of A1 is 0.23 nm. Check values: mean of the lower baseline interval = 11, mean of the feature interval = 10.3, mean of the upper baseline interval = 10.8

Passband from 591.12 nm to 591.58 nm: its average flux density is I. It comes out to 10.8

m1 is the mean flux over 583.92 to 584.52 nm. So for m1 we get 11.2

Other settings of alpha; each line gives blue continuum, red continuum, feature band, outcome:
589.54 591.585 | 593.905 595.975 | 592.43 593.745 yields -0.03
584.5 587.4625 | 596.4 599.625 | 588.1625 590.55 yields 0.35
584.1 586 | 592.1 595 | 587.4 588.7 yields 0.02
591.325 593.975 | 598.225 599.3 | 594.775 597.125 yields -0.03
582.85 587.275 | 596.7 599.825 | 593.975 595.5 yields 0.03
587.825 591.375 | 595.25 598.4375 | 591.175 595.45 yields -0.14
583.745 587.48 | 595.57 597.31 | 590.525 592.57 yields 0.05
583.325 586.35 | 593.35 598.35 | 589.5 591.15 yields 0.15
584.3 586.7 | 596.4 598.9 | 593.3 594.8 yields 0.03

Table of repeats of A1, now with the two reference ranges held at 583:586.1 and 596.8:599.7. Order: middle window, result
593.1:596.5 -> 0.04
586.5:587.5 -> 0.01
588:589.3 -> 0.17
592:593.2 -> 0.02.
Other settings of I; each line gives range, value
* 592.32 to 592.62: 10.6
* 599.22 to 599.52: 10.8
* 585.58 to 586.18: 11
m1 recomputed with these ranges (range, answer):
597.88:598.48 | 10.7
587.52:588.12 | 10.9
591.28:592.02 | 10.5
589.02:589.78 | 8.38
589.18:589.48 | 8.21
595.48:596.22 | 10.8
